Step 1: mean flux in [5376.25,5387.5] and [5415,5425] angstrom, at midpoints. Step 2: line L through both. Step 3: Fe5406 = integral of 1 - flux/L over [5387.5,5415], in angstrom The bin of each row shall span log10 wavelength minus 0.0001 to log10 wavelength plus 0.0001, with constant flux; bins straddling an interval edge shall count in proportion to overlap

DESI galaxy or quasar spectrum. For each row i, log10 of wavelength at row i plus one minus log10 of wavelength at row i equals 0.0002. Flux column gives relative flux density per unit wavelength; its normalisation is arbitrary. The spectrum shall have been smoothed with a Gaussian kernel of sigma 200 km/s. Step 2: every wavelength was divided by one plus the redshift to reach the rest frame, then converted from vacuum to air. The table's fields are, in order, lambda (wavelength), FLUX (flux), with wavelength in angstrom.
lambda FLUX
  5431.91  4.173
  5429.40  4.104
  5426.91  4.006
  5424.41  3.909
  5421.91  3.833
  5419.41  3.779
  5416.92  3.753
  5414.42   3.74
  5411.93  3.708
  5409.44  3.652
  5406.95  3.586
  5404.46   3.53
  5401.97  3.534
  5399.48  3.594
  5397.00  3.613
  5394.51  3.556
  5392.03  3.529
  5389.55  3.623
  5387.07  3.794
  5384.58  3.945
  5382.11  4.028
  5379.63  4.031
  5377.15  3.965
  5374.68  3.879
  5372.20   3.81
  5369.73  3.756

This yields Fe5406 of 1.9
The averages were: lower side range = 3.96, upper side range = 3.8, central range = 3.61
